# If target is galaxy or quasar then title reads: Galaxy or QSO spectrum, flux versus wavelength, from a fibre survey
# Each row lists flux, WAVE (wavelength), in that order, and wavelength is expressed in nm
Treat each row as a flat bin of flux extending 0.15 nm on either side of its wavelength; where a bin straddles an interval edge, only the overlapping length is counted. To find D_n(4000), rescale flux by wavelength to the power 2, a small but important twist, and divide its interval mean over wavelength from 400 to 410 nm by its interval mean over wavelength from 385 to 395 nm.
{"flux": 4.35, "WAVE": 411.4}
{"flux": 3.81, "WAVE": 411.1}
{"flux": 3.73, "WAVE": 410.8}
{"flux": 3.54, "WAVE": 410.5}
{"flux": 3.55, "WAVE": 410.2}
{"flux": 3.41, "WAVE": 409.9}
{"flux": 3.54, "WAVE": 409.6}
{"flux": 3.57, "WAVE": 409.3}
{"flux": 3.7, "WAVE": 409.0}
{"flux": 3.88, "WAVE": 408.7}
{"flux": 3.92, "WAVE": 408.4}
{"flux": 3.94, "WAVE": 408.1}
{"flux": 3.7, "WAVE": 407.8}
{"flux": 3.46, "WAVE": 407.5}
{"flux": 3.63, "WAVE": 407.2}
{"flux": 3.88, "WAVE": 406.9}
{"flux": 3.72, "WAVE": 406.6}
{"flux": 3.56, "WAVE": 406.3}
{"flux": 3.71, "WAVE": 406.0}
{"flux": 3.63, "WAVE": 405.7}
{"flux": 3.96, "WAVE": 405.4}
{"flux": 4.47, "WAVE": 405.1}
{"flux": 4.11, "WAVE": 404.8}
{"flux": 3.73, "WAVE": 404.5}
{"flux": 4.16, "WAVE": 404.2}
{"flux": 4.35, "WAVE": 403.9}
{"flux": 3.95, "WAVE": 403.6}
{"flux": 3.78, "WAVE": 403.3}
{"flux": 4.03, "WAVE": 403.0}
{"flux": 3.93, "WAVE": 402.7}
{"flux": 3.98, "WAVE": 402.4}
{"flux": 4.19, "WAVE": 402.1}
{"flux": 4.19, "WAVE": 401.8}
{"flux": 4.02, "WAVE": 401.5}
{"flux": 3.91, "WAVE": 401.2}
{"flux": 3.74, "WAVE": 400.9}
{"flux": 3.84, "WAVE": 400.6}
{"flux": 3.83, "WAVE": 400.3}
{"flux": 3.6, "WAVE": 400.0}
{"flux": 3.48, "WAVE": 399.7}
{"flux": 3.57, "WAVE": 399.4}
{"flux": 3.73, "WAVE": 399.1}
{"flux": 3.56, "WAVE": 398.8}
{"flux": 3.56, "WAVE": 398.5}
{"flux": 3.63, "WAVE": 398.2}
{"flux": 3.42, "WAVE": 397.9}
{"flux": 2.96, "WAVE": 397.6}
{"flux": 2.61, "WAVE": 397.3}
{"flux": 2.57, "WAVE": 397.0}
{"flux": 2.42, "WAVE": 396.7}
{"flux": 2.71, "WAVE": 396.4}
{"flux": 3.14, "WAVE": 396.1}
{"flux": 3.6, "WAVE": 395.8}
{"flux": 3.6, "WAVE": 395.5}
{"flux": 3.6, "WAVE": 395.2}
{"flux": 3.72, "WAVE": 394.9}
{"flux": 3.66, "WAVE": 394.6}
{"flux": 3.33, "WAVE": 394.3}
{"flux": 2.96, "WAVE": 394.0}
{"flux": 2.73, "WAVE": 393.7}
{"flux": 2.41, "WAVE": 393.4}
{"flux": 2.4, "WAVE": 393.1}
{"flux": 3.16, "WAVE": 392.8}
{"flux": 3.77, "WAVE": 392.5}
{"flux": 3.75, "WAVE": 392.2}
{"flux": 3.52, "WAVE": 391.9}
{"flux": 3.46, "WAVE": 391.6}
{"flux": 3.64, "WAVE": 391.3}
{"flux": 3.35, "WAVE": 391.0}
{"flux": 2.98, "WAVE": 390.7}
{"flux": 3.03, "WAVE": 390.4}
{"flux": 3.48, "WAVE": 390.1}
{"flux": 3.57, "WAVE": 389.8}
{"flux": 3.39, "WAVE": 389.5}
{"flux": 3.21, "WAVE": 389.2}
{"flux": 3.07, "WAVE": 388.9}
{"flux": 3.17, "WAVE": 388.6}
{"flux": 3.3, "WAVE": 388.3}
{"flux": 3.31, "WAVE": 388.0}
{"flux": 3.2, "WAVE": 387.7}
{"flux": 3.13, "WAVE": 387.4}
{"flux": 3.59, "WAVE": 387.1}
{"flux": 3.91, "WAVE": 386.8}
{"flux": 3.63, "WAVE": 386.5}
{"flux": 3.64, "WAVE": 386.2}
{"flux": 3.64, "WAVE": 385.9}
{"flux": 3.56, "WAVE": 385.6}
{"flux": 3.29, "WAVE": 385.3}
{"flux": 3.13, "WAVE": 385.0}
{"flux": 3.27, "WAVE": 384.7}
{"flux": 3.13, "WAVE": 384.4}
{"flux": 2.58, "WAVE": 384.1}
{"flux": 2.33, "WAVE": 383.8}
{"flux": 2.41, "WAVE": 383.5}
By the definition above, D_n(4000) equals 1.3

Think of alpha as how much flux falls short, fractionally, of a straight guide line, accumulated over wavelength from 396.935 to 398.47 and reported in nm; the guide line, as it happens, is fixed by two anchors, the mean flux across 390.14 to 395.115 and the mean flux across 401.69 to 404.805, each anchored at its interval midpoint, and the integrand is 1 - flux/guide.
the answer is 0.222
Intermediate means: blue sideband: 3.25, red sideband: 4.03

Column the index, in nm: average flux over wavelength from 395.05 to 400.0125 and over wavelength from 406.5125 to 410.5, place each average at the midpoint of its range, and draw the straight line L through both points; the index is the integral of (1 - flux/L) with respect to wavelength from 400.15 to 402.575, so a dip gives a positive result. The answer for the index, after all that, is -0.39 nm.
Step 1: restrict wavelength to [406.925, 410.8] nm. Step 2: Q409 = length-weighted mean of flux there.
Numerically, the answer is 3.66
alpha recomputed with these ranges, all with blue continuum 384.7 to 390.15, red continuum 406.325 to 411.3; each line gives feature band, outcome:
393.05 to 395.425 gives 0.234 nm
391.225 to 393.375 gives 0.088 nm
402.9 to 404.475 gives -0.178 nm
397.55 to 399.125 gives 0.025 nm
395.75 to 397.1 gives 0.258 nm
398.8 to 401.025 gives -0.067 nm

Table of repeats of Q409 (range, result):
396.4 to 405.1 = 3.67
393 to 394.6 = 2.86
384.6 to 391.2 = 3.36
